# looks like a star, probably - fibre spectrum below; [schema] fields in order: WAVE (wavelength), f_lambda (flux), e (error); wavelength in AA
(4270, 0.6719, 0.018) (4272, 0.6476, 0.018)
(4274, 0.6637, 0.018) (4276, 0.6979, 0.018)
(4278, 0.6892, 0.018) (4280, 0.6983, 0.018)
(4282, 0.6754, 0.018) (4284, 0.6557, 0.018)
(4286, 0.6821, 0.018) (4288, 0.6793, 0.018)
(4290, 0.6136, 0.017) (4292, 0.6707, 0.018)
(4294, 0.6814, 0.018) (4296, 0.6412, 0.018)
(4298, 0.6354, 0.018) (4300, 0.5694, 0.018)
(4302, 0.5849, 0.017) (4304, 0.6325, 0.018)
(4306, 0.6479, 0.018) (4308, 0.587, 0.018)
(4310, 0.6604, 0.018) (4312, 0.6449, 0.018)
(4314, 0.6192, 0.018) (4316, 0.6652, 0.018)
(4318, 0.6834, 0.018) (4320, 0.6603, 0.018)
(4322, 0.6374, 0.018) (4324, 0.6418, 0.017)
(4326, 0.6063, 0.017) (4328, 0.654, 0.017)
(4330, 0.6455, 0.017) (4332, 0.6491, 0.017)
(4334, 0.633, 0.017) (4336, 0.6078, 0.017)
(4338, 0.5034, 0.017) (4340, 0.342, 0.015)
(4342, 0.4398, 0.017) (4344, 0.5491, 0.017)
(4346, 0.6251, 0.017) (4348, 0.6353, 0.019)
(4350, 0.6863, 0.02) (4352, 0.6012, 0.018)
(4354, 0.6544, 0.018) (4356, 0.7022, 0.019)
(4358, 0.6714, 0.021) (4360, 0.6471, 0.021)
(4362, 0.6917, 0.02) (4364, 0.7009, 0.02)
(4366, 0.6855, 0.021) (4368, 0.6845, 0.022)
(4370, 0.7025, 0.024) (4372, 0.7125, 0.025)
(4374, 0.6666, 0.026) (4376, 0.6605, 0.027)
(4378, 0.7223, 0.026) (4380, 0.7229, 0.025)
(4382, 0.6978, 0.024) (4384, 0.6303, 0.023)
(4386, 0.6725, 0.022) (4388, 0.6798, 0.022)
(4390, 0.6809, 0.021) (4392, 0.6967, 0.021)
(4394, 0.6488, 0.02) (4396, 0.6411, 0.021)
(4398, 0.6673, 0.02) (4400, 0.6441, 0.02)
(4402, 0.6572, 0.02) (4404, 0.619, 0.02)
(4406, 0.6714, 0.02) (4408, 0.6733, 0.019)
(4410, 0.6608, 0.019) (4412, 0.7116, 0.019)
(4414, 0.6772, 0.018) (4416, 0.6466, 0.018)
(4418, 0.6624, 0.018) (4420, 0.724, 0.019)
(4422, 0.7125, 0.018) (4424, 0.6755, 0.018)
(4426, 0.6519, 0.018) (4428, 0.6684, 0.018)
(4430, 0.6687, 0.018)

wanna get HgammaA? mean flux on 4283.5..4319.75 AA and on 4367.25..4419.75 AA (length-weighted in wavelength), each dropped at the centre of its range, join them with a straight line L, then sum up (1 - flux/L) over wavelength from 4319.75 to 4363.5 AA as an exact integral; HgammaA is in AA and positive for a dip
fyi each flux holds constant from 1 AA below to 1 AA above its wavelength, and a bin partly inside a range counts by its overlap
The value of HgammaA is 2.9 AA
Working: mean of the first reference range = 0.642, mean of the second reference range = 0.674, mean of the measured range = 0.613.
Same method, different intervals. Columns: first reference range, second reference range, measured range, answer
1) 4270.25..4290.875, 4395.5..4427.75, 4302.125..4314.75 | 0.8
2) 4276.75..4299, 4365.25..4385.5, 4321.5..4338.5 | 1.4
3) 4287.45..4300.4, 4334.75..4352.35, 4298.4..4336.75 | -2.1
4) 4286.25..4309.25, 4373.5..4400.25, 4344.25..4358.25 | 0.2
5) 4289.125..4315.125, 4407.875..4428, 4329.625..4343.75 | 2.3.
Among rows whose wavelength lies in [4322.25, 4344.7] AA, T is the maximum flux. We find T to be 0.654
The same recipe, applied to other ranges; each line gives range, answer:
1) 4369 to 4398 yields 0.7229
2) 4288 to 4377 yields 0.7125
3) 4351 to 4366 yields 0.7022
